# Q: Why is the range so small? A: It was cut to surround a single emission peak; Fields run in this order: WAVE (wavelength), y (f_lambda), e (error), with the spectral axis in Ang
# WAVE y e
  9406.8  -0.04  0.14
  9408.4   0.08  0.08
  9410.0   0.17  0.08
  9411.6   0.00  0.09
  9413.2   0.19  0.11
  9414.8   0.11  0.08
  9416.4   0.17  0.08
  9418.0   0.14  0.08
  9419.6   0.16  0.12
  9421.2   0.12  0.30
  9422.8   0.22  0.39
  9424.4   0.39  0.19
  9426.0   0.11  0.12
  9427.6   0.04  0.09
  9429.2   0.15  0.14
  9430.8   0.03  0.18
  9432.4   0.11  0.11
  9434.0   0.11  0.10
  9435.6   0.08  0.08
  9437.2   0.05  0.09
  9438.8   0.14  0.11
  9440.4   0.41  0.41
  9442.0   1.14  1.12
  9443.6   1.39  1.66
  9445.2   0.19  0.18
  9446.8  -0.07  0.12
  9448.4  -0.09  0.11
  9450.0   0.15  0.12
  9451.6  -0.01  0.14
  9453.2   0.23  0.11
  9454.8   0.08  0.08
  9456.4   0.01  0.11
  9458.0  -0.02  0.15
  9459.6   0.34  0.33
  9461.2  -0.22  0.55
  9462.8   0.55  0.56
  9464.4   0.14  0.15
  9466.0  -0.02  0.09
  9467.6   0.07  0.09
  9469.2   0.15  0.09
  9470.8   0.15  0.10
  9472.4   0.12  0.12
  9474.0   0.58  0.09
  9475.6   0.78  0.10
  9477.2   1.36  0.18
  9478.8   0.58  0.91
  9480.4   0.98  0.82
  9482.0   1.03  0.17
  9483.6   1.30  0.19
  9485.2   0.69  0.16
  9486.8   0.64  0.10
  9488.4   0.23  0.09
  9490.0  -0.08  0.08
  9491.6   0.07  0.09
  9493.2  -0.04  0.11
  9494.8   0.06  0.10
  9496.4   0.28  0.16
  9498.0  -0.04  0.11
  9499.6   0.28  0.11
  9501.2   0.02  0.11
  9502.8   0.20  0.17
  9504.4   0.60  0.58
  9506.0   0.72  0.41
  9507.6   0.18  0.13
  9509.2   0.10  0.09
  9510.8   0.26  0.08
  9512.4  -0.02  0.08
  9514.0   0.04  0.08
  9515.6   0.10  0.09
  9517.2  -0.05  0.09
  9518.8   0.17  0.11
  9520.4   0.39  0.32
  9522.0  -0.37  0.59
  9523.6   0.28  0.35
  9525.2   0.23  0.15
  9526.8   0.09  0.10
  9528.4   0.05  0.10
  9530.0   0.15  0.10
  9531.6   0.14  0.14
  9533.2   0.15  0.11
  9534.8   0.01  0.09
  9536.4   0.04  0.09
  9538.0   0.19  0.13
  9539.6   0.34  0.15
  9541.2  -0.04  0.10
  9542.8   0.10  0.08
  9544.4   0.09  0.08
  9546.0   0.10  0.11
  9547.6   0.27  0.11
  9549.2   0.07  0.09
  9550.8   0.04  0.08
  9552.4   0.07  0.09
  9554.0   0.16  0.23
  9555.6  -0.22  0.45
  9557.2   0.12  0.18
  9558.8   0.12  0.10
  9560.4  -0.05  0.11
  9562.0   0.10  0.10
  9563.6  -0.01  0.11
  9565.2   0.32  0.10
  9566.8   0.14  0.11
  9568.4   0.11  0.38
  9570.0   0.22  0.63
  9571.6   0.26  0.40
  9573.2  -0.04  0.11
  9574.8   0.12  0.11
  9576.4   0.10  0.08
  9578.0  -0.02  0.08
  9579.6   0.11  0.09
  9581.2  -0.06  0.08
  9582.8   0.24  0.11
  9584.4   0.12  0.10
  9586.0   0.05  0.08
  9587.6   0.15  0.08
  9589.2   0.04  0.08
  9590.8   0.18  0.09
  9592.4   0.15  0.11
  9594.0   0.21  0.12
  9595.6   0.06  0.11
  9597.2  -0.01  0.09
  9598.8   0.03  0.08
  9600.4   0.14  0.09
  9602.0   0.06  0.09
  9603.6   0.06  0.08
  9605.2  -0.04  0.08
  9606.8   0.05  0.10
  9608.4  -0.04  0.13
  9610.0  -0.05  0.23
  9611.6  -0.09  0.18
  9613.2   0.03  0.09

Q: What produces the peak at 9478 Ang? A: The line [O II]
